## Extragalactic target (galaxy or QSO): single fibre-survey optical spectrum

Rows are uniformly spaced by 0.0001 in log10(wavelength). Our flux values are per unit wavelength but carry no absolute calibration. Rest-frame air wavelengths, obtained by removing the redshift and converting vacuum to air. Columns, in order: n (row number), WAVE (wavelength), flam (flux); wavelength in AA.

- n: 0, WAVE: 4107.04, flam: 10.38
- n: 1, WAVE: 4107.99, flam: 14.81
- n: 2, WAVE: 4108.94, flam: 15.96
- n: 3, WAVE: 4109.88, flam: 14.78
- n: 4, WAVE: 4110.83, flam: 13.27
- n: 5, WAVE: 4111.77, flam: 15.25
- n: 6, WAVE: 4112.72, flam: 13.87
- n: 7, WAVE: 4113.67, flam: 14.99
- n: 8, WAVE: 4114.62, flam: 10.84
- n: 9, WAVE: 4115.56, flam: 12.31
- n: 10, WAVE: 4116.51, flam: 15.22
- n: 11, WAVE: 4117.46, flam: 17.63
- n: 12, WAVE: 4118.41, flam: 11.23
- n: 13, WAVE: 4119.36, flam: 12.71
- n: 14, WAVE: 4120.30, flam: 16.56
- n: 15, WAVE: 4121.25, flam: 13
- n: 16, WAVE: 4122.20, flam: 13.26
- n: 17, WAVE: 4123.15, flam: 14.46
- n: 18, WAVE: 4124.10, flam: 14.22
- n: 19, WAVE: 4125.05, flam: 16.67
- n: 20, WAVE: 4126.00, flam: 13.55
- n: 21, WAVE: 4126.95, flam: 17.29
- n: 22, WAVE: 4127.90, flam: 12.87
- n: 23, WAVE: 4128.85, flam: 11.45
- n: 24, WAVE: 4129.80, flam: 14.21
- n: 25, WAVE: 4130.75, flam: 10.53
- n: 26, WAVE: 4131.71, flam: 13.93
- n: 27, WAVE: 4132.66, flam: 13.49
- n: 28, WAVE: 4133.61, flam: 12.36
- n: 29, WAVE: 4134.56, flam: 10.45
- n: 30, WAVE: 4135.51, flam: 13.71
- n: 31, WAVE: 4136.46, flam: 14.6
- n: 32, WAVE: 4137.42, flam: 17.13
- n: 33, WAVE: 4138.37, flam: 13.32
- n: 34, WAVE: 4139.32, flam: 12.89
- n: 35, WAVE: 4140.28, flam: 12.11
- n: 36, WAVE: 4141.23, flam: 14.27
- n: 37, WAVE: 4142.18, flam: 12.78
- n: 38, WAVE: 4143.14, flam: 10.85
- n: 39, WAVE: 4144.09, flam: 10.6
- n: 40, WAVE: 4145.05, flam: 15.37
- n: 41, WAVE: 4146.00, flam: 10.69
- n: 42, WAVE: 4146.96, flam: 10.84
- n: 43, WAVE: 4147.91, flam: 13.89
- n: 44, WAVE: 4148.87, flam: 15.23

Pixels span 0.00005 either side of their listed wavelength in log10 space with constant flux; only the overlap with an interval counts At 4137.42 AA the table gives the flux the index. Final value 17.13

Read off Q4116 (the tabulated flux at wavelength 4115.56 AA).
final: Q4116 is 12.31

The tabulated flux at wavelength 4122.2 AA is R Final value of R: 13.26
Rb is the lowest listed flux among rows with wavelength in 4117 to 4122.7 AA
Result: 11.23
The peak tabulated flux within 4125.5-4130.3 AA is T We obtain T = 17.29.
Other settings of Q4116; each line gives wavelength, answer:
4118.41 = 11.23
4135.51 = 13.71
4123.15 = 14.46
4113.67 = 14.99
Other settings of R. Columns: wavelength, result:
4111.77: 15.25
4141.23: 14.27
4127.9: 12.87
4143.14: 10.85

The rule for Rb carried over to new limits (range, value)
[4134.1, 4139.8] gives 10.45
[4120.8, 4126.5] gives 13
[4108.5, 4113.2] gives 13.27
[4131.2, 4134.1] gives 12.36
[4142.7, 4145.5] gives 10.6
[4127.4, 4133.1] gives 10.53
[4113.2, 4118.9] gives 10.84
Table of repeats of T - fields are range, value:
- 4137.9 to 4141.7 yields 14.27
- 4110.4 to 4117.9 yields 17.63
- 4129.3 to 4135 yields 14.21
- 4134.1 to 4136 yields 13.71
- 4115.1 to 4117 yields 15.22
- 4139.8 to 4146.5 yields 15.37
